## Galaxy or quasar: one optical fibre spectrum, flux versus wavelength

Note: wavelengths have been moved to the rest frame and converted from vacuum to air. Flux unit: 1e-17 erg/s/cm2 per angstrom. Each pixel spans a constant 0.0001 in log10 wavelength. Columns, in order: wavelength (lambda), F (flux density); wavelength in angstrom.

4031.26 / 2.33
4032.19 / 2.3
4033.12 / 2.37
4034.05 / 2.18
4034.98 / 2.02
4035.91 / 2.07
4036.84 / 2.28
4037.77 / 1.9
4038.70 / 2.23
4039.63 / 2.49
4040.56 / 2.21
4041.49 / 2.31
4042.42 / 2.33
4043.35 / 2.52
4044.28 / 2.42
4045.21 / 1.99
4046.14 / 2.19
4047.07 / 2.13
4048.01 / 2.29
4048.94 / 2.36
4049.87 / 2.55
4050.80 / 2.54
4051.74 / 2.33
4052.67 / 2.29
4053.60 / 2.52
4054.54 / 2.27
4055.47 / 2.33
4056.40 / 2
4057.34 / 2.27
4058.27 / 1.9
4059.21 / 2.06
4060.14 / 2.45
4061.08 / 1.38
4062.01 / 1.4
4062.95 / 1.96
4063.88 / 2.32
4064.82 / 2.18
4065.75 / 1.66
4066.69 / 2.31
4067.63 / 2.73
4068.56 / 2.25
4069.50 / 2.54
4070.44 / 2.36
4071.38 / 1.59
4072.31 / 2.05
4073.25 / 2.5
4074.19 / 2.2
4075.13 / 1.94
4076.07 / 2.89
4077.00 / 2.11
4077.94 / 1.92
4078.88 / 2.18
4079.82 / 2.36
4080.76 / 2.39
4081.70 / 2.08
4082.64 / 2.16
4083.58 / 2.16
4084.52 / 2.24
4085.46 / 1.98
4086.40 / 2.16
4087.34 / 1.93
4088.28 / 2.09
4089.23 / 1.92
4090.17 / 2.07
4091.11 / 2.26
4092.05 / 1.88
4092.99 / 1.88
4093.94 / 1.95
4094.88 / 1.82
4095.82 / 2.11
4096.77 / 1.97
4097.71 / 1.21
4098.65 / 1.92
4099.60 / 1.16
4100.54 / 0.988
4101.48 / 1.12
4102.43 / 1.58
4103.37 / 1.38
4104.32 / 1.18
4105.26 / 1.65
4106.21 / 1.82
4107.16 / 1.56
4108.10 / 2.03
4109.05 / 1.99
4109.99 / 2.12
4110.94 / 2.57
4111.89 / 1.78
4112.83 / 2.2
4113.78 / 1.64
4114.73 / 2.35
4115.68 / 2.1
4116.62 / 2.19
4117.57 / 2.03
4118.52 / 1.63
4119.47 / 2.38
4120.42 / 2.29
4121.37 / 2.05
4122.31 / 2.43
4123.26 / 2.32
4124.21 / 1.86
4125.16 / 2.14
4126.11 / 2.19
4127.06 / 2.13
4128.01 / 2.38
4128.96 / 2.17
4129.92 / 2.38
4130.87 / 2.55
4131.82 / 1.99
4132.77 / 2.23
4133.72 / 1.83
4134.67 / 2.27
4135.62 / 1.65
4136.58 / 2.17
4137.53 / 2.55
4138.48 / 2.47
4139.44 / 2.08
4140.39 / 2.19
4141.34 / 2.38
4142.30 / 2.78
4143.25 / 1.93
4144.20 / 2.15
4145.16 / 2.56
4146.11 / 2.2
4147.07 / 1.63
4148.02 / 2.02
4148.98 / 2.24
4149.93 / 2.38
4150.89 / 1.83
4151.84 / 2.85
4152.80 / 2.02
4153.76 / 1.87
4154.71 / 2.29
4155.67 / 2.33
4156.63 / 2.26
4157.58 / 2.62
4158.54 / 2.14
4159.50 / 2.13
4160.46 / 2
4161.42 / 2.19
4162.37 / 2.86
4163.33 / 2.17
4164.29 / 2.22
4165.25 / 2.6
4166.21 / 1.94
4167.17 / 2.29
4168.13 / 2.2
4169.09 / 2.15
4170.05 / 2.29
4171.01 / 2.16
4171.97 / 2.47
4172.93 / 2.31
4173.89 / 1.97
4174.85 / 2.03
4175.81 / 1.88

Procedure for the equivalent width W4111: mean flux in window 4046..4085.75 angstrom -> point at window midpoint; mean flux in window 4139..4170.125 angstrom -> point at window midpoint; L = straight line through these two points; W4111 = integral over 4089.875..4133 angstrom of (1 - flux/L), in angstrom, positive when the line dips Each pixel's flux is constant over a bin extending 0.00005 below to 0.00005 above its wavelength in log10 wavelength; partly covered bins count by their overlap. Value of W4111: 5.2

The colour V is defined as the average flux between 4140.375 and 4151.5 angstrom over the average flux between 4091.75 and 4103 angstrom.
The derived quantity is 1.35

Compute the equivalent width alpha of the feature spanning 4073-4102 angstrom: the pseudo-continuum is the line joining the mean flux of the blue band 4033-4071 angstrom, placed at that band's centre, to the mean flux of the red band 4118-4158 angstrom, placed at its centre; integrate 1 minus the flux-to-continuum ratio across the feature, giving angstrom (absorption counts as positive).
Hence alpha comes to 3.02 angstrom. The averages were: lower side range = 2.21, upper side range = 2.21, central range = 1.98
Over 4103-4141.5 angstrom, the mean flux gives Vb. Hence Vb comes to 2.08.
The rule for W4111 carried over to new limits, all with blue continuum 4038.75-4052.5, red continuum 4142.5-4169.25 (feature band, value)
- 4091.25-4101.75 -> 2.8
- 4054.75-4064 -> 1.3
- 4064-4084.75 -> 0.7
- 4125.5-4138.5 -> 0.3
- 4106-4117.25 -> 1.2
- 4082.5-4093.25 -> 1.1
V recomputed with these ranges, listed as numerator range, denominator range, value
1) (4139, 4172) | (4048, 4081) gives 1.02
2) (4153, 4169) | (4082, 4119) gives 1.21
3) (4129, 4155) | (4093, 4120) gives 1.22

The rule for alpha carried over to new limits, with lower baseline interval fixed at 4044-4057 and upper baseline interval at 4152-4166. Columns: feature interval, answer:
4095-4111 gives 4.5 angstrom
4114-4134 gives 1.0 angstrom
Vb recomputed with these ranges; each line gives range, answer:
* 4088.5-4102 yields 1.74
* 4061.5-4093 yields 2.14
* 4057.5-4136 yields 2.02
